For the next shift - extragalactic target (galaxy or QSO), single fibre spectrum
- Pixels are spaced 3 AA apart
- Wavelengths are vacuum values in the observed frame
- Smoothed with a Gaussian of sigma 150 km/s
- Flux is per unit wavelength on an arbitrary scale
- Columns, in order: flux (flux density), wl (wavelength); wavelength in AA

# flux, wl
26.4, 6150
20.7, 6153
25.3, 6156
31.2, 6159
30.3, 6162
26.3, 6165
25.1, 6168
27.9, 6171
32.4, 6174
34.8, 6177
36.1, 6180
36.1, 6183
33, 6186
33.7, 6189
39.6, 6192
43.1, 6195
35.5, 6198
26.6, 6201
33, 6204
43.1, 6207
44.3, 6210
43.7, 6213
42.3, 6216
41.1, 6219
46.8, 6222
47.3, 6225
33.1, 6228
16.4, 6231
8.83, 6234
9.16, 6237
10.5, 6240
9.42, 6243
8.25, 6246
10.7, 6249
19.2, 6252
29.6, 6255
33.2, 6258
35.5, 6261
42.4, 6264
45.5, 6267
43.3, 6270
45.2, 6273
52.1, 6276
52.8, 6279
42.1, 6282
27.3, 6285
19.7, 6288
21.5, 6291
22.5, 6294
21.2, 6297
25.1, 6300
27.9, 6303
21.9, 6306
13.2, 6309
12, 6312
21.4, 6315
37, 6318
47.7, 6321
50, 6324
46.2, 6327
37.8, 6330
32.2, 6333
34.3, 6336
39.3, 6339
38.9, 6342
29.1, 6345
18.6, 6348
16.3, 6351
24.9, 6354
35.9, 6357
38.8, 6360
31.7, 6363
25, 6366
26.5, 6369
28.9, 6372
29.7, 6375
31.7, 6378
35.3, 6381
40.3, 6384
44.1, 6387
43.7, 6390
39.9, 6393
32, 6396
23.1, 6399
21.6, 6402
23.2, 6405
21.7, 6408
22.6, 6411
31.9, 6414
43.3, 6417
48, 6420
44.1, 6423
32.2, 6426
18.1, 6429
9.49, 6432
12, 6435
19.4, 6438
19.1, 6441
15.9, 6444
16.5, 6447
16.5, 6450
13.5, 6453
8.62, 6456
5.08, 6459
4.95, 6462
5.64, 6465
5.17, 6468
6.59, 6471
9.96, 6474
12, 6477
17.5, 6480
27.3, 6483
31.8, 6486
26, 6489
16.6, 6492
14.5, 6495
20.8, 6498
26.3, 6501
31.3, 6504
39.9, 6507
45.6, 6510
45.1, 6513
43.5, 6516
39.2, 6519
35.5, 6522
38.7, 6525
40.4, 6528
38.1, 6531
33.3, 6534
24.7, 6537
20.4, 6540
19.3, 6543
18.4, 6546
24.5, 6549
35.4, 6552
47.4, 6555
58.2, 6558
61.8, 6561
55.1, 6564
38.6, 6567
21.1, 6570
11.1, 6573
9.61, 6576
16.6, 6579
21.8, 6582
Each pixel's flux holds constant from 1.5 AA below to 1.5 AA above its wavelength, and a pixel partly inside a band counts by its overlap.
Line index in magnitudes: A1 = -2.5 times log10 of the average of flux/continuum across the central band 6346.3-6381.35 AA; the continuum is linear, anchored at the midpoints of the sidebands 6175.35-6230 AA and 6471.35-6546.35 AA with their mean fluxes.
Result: 0.17 mag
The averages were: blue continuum 38.3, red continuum 28.5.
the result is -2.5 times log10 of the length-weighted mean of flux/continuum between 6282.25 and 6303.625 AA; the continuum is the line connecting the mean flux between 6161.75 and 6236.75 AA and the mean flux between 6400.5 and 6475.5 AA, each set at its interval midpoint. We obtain 0.15 mag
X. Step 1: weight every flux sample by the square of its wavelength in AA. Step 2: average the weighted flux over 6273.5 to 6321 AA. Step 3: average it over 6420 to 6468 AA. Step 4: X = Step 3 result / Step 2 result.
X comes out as 0.61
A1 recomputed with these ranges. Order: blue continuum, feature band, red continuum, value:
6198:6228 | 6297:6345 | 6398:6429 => 0.10 mag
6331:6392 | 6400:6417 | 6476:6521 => 0.21 mag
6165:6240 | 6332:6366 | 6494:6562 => 0.11 mag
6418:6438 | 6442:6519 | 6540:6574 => 0.44 mag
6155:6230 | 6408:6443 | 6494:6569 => 0.31 mag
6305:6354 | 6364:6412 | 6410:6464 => -0.20 mag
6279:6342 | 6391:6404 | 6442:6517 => -0.16 mag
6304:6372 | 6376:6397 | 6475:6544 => -0.24 mag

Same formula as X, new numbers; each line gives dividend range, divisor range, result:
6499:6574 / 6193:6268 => 1.30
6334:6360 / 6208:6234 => 0.84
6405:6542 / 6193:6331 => 0.83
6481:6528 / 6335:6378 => 1.13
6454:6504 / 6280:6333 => 0.55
